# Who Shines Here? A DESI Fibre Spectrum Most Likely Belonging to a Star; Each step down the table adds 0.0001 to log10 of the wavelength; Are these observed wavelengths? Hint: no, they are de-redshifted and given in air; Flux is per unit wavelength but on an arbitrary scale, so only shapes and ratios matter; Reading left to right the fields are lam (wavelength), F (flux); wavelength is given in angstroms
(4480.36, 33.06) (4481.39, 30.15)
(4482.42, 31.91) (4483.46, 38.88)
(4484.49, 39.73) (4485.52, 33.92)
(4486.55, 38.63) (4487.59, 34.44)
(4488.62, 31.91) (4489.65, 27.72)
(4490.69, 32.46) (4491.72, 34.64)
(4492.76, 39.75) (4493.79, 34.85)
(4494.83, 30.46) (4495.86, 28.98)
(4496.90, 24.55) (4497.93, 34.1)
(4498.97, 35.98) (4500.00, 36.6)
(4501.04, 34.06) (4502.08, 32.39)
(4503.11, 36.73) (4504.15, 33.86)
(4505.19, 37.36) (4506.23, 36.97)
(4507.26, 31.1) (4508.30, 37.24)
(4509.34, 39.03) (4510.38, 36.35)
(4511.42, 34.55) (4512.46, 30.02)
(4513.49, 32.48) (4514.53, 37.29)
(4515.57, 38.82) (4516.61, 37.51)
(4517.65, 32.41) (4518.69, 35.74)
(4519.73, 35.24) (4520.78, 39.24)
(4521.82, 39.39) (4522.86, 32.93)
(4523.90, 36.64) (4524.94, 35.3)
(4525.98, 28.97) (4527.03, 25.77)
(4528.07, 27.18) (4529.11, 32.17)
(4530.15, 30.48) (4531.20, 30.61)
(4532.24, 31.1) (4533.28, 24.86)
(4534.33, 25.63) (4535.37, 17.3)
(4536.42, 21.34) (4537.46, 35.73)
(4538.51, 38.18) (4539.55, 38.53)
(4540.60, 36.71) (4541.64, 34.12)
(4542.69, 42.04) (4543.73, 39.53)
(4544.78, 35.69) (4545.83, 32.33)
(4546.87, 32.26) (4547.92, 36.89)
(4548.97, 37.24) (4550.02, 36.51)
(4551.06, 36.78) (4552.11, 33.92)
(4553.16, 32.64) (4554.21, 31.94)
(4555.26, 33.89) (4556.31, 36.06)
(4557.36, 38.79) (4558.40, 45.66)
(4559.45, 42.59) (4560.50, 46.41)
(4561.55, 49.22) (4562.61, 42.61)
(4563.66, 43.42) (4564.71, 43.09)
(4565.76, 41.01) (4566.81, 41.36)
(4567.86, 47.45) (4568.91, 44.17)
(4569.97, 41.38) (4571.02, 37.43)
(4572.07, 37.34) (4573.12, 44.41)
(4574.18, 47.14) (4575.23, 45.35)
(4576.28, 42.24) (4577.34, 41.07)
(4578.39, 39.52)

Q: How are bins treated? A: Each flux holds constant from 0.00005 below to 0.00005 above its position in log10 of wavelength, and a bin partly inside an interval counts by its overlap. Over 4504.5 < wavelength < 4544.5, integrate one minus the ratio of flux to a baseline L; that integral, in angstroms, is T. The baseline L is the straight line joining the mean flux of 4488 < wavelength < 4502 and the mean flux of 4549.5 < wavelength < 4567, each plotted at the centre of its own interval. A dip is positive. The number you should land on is 2.6 angstroms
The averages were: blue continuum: 32.8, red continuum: 39.7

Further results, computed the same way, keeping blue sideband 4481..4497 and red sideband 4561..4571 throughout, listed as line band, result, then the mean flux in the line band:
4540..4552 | 1.3 angstroms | 36.3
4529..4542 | 3.0 angstroms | 30.4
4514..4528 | 1.1 angstroms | 34.7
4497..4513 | 0.4 angstroms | 34.8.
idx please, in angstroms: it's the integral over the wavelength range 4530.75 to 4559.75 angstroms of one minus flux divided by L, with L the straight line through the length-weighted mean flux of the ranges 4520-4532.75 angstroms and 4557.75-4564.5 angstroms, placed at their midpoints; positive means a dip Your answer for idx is 3.7 angstroms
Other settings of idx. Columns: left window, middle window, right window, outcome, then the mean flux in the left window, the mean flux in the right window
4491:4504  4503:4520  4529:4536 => -2.46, 33.6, 27.1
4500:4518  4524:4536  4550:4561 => 2.65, 35.3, 37.8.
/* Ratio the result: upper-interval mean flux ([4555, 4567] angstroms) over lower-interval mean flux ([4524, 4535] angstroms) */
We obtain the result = 1.4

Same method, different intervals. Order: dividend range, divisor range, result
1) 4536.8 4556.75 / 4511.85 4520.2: 1.02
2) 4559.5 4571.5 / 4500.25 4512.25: 1.23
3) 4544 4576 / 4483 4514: 1.16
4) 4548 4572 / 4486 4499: 1.22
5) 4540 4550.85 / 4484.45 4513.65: 1.07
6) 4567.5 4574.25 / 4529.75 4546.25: 1.32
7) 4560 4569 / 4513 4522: 1.22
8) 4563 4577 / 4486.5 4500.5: 1.29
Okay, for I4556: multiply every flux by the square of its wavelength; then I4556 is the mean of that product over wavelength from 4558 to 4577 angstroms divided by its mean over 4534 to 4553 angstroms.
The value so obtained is 1.3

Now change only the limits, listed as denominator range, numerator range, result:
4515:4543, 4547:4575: 1.25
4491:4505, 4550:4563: 1.19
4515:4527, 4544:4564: 1.10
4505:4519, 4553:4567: 1.18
